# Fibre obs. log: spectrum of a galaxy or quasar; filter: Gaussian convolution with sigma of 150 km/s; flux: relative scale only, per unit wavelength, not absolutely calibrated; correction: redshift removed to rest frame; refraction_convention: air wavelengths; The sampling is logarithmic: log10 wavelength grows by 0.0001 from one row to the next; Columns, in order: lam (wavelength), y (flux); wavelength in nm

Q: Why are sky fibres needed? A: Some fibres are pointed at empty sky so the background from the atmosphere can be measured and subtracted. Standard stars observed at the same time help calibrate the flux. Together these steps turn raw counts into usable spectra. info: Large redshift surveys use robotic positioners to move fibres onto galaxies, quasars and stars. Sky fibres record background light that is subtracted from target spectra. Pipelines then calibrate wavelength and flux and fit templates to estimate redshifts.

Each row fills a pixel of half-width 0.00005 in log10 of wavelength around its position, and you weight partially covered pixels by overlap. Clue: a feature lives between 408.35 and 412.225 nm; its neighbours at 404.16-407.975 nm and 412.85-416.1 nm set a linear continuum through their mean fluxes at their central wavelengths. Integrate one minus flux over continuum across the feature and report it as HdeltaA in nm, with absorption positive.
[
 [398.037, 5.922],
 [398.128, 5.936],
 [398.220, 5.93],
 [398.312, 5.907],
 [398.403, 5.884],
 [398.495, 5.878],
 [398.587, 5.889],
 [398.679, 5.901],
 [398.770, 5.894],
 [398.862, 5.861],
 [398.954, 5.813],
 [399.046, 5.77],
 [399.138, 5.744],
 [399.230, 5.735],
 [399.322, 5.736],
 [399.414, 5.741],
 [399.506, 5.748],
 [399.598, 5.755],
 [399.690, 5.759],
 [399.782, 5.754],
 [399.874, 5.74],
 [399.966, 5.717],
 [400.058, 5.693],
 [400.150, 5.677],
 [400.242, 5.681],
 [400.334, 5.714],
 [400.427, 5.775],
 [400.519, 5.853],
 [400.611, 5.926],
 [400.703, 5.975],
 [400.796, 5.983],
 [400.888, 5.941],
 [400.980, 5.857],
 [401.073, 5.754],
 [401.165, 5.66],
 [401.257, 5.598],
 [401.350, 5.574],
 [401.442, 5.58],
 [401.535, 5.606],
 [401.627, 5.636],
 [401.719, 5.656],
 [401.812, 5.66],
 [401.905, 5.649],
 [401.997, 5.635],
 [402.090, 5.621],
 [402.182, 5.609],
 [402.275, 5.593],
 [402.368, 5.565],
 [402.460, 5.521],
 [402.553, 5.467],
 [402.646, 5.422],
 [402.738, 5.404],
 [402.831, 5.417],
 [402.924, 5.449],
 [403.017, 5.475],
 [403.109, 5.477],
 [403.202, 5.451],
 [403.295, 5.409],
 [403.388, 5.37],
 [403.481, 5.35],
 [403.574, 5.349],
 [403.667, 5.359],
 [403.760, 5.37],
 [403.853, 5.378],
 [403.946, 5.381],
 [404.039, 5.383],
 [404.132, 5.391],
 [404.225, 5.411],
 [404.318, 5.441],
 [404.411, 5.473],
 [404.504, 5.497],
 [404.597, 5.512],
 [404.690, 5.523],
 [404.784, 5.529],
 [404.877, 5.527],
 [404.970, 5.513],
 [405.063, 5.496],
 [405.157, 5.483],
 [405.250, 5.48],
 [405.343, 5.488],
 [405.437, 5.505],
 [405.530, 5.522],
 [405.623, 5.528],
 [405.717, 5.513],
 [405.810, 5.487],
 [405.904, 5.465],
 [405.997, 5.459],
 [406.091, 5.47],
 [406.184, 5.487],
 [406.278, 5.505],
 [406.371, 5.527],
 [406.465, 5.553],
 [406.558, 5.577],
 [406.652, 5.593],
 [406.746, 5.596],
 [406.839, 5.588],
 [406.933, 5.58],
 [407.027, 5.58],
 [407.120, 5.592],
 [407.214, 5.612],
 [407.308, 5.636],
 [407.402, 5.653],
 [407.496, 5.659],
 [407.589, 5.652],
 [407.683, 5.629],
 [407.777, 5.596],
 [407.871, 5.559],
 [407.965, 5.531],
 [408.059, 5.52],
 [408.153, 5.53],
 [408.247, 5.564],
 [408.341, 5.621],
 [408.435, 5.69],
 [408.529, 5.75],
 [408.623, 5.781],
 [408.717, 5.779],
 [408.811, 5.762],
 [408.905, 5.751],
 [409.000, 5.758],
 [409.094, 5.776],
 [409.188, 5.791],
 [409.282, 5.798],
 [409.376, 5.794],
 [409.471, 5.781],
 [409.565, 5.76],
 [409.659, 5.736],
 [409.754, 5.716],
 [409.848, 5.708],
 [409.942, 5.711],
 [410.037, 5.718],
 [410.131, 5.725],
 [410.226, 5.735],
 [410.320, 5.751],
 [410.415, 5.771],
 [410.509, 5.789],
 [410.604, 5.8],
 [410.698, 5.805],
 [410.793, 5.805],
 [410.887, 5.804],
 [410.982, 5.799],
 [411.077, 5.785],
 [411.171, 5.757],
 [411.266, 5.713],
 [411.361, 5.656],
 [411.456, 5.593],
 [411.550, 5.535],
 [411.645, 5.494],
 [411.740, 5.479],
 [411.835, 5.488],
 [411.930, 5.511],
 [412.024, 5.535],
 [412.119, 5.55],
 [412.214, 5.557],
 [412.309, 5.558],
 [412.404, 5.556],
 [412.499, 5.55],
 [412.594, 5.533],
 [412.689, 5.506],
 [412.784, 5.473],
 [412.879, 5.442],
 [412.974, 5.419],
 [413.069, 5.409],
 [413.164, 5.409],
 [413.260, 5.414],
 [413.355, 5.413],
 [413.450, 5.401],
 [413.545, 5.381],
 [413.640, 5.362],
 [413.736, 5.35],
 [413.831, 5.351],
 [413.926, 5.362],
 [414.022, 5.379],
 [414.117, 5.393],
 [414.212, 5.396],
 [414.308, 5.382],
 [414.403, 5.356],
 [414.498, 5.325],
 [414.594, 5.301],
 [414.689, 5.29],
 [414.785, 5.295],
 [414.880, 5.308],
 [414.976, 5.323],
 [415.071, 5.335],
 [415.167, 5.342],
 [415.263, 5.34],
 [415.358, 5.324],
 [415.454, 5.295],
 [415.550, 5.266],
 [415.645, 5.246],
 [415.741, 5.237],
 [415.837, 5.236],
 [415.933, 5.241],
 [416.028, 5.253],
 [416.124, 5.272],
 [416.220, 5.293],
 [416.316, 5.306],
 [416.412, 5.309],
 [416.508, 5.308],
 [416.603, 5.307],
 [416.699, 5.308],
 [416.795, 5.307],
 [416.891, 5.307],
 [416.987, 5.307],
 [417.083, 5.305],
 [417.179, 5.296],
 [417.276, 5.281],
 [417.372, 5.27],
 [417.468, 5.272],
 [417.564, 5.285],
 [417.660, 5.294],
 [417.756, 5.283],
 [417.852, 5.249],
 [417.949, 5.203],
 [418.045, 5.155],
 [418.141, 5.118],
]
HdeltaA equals -0.19 nm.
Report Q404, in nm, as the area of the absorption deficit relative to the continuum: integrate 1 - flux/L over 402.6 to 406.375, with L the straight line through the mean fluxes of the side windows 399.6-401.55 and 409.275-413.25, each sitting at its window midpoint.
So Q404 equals 0.17 nm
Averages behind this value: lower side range 5.76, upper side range 5.64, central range 5.46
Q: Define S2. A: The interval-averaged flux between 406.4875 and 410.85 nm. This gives 5.69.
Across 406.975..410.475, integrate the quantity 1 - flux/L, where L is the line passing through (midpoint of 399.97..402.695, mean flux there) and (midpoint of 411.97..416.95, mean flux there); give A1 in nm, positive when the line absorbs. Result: -0.12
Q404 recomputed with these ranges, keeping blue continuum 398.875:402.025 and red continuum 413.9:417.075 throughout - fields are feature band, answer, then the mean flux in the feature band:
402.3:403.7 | 0.057 nm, 5.43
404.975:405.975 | 0.018 nm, 5.5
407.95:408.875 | -0.025 nm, 5.66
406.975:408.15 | -0.013 nm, 5.6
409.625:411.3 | -0.093 nm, 5.76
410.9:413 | -0.063 nm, 5.57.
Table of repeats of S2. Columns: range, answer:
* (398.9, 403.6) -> 5.65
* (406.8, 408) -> 5.6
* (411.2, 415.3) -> 5.44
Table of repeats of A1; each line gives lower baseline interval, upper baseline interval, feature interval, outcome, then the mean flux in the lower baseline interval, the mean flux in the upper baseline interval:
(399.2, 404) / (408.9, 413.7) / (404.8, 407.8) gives 0.04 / 5.62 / 5.63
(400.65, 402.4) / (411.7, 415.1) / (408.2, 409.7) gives -0.06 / 5.69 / 5.42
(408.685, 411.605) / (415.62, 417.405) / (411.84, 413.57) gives 0.02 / 5.75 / 5.28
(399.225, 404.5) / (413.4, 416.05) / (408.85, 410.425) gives -0.09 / 5.6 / 5.33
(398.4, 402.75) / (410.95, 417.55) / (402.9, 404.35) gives 0.06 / 5.72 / 5.4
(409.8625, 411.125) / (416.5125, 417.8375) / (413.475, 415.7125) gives 0.06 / 5.77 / 5.3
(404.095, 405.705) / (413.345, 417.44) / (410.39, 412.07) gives -0.09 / 5.49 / 5.32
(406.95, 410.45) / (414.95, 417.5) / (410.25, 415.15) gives -0.03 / 5.69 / 5.29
